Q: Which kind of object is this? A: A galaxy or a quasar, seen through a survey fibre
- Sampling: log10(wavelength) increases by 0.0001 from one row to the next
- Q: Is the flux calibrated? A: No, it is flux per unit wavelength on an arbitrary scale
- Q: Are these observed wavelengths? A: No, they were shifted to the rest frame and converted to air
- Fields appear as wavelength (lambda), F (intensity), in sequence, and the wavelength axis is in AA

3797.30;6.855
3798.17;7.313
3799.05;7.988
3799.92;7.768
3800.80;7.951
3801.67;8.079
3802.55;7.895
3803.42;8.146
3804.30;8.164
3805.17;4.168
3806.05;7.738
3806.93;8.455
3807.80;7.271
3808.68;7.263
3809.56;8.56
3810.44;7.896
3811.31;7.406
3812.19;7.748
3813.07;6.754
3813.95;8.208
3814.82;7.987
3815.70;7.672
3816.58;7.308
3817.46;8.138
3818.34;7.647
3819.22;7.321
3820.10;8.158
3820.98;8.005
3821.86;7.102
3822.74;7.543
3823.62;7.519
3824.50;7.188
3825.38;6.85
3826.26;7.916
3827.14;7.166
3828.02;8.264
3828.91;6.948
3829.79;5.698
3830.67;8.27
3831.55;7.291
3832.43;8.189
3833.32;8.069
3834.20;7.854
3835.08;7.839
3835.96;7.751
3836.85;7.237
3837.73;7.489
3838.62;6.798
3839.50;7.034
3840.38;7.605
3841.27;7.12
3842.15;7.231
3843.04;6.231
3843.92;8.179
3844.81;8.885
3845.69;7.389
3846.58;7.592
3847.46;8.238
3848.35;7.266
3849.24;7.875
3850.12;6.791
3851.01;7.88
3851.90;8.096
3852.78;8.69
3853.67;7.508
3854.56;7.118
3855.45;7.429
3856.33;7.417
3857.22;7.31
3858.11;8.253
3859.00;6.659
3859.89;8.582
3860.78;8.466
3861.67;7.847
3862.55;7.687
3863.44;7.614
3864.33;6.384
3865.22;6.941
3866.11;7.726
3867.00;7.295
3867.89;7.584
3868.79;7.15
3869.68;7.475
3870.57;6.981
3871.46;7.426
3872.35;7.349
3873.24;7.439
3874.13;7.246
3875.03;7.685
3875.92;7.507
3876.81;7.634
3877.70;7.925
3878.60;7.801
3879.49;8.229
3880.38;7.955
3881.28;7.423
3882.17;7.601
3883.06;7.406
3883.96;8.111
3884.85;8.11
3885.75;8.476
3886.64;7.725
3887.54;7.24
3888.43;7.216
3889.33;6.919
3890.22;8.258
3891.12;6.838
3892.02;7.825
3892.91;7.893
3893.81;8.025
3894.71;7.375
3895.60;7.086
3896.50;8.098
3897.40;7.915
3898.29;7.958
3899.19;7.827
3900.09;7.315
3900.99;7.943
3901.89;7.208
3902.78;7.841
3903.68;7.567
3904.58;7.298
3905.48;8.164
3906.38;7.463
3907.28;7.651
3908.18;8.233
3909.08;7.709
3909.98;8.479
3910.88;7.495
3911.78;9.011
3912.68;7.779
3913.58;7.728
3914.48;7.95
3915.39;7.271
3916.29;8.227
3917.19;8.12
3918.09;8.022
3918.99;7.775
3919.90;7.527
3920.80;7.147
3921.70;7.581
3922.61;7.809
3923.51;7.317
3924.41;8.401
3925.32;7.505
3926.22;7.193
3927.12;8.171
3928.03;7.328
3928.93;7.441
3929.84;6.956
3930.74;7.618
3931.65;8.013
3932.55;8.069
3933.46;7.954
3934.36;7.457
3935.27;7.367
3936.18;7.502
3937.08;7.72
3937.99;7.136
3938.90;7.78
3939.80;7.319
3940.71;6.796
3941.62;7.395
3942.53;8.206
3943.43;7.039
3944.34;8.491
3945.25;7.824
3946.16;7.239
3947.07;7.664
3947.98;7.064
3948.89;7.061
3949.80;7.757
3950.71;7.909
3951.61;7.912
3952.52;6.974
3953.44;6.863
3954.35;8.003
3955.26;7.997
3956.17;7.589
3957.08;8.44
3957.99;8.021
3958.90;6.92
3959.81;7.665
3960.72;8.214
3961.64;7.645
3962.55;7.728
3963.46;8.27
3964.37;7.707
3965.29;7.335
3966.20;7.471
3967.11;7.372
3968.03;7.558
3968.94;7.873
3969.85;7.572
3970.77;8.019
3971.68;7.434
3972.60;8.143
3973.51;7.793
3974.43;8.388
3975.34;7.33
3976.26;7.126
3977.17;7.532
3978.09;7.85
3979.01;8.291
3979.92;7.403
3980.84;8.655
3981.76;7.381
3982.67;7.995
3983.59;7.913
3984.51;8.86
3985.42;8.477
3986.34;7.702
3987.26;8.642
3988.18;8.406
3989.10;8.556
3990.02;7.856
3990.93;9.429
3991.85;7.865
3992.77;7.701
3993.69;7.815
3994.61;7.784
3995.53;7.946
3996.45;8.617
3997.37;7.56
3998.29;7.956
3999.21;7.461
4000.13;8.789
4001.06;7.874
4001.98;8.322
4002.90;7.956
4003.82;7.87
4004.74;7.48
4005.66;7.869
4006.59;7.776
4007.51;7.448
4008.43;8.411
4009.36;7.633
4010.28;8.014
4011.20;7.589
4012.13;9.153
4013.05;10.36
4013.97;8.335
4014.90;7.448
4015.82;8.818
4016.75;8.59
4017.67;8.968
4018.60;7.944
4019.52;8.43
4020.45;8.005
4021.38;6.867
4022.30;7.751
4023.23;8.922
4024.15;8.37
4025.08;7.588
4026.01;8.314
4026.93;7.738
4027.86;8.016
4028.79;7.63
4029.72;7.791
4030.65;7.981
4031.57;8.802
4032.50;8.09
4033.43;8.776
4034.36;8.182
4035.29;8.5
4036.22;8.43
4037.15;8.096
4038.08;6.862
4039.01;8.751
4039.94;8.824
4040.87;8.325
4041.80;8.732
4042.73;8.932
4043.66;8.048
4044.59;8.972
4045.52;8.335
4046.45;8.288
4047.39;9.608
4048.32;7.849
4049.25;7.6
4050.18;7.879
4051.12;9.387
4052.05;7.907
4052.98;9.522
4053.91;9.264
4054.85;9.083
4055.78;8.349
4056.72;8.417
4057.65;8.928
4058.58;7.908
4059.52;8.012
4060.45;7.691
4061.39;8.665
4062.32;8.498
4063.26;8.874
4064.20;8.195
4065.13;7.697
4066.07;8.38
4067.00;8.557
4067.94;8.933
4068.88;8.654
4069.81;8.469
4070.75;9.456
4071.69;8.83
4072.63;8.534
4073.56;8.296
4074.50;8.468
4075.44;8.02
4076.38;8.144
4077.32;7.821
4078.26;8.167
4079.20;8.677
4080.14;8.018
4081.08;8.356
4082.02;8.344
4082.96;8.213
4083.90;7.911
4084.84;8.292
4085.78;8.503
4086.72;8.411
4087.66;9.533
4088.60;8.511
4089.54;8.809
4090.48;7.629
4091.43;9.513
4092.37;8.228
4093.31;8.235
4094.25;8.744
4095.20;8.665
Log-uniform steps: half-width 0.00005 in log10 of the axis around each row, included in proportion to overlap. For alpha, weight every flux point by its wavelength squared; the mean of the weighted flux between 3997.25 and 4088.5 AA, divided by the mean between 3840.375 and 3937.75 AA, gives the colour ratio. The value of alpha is 1.2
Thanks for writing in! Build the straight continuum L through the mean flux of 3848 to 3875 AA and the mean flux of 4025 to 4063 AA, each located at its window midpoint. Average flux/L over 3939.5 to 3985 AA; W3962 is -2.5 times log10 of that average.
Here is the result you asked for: 0.04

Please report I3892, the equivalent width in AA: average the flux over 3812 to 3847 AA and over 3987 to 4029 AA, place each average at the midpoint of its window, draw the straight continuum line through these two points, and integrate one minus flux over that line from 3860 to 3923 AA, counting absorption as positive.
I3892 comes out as 0.5 AA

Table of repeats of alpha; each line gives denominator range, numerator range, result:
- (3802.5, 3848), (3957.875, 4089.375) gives 1.20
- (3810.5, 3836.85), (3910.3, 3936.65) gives 1.07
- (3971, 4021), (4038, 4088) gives 1.08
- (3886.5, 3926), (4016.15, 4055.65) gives 1.15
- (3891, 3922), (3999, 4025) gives 1.11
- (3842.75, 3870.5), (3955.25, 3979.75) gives 1.08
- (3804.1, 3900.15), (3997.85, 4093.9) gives 1.21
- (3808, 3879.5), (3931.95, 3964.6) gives 1.07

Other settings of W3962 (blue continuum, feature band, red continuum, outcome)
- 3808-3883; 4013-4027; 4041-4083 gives 0.01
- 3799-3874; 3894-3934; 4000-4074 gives 0.02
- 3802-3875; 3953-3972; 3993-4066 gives 0.04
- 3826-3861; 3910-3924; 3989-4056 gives 0.01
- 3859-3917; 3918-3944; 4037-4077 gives 0.04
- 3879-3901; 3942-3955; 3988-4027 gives 0.05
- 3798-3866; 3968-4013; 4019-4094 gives 0.02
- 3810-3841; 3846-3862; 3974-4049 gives -0.01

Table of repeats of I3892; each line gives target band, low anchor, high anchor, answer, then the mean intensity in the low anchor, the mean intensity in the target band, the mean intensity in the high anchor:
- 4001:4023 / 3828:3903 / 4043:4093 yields 0.2 AA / 7.58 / 8.14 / 8.47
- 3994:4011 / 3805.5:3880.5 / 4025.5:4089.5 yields 0.6 AA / 7.57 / 7.93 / 8.4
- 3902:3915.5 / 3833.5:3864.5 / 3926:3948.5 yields -0.5 AA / 7.6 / 7.84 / 7.55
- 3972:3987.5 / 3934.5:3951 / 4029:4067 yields -0.3 AA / 7.51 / 7.95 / 8.41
